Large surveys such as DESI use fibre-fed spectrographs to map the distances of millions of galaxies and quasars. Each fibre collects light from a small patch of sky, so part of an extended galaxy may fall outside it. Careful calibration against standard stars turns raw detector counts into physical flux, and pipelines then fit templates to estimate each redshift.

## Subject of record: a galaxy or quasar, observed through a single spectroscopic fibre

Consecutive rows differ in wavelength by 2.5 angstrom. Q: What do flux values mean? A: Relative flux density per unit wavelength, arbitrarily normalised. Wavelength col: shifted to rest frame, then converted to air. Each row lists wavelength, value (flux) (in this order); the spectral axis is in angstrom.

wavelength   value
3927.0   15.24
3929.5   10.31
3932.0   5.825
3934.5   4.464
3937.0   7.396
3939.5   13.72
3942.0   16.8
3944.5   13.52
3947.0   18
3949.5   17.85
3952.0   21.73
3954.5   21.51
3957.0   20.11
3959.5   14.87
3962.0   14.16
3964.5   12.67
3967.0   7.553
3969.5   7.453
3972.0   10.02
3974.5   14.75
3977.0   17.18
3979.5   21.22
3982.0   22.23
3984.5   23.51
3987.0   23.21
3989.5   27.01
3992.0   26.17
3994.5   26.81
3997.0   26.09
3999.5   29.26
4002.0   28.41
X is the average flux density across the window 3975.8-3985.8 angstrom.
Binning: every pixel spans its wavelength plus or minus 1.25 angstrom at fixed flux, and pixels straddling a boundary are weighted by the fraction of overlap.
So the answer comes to 21.1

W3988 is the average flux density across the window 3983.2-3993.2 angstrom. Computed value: 25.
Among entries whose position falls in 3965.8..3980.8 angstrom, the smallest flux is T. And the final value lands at 7.453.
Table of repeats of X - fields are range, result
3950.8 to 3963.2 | 18.5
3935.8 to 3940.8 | 10.7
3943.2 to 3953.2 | 17.8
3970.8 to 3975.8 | 12.5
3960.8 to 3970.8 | 10.4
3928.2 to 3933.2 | 8.16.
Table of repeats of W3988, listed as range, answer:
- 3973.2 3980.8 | 17.7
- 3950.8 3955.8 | 21.6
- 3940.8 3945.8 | 15.2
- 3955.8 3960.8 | 17.4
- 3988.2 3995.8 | 26.6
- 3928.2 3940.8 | 8.4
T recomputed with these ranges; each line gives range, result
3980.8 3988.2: 22.23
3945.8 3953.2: 17.85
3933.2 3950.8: 4.464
